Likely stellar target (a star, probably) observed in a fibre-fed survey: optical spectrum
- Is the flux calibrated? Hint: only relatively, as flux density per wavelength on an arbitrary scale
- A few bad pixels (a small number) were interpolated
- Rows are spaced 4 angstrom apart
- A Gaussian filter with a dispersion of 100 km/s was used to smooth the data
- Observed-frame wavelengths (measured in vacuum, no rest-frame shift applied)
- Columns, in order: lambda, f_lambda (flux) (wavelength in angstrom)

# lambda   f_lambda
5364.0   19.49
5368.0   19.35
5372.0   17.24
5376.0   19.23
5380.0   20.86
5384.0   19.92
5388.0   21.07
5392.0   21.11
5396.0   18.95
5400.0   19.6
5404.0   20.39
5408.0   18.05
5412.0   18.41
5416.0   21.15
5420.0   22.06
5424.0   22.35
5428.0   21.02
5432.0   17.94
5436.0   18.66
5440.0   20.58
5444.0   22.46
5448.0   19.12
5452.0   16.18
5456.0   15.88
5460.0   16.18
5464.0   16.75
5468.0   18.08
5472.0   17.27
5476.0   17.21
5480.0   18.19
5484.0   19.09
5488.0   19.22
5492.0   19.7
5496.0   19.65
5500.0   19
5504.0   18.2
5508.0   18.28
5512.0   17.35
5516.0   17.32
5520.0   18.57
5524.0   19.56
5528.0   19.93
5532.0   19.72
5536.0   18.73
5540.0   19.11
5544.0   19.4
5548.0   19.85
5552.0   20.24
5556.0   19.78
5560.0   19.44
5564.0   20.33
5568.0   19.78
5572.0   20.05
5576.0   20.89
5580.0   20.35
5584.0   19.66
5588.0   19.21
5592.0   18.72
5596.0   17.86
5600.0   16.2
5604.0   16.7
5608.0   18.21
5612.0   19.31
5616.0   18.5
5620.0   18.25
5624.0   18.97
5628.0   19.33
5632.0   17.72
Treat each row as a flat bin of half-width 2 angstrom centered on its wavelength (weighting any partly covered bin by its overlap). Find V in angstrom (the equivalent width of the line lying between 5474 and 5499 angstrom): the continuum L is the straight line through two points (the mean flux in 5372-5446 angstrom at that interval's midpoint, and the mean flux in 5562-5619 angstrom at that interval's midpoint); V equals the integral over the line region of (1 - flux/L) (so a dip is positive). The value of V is 1.00 angstrom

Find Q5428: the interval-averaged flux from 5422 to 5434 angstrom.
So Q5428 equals 20.4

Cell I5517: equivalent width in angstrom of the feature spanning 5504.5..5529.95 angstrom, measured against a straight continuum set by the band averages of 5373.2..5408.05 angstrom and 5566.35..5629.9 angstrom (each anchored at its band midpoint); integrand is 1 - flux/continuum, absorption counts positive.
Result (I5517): 1.07 angstrom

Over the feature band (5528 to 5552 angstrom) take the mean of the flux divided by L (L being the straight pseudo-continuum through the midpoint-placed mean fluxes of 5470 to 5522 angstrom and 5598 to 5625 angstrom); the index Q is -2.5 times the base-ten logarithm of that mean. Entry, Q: -0.07 mag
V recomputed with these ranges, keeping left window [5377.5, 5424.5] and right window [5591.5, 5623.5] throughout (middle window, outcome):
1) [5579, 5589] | -0.8 angstrom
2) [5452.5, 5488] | 3.8 angstrom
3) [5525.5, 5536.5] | -0.4 angstrom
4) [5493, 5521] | 1.0 angstrom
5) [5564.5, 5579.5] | -1.5 angstrom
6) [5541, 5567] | -1.7 angstrom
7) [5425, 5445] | -0.3 angstrom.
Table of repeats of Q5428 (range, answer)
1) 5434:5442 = 19.6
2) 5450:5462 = 16.1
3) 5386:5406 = 20.2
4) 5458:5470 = 17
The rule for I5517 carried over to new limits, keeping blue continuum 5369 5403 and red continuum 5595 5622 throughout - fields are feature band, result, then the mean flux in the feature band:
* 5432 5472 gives 2.2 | 18.1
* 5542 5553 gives -0.8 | 19.8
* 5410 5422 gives -0.6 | 20.5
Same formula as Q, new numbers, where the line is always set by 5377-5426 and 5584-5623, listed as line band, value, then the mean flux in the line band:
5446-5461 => 0.171 mag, 16.9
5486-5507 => 0.012 mag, 19.1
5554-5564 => -0.061 mag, 19.8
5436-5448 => -0.041 mag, 20.6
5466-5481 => 0.111 mag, 17.7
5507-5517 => 0.091 mag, 17.6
